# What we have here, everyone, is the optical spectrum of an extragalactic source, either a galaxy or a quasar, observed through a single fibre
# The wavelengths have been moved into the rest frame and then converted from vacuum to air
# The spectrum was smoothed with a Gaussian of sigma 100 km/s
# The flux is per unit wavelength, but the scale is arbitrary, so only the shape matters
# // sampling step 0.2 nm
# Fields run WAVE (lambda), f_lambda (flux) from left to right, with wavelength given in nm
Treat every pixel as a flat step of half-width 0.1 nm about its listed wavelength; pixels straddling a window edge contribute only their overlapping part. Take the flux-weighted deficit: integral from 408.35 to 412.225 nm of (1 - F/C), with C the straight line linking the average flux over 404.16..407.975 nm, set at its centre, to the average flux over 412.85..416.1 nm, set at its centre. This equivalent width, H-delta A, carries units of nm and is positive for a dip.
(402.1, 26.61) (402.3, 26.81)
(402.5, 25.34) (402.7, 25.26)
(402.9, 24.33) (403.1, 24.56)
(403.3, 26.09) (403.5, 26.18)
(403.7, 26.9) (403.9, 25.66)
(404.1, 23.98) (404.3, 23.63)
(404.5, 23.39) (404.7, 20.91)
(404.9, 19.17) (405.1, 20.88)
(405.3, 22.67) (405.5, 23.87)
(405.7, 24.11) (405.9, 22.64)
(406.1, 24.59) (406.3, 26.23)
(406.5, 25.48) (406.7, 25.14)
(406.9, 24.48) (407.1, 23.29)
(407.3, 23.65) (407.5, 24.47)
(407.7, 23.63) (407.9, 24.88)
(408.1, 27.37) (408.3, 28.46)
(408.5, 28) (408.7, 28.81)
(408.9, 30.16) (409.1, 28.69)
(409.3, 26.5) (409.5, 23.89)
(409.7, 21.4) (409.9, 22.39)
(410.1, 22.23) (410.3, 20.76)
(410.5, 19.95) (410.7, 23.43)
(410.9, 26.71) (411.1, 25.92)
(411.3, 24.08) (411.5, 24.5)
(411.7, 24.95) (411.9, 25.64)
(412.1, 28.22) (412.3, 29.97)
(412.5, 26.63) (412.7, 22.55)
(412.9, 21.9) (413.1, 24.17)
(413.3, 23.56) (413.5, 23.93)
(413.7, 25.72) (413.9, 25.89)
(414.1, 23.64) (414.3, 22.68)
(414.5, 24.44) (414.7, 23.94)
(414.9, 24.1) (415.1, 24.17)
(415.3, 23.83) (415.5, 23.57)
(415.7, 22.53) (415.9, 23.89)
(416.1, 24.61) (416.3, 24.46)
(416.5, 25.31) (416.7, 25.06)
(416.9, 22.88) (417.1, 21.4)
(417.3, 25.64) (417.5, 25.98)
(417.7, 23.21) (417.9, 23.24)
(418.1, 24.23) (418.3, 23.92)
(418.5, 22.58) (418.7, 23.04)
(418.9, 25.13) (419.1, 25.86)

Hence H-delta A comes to -0.23 nm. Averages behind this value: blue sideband 23.5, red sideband 23.9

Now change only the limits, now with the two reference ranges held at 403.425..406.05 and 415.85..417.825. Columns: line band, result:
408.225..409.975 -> -0.21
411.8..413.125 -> -0.10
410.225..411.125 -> 0.02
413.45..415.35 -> -0.01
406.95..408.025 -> -0.02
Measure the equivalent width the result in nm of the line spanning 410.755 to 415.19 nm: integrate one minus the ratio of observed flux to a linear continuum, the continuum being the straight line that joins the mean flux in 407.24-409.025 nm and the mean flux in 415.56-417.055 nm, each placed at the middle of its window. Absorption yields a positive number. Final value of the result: 0.04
